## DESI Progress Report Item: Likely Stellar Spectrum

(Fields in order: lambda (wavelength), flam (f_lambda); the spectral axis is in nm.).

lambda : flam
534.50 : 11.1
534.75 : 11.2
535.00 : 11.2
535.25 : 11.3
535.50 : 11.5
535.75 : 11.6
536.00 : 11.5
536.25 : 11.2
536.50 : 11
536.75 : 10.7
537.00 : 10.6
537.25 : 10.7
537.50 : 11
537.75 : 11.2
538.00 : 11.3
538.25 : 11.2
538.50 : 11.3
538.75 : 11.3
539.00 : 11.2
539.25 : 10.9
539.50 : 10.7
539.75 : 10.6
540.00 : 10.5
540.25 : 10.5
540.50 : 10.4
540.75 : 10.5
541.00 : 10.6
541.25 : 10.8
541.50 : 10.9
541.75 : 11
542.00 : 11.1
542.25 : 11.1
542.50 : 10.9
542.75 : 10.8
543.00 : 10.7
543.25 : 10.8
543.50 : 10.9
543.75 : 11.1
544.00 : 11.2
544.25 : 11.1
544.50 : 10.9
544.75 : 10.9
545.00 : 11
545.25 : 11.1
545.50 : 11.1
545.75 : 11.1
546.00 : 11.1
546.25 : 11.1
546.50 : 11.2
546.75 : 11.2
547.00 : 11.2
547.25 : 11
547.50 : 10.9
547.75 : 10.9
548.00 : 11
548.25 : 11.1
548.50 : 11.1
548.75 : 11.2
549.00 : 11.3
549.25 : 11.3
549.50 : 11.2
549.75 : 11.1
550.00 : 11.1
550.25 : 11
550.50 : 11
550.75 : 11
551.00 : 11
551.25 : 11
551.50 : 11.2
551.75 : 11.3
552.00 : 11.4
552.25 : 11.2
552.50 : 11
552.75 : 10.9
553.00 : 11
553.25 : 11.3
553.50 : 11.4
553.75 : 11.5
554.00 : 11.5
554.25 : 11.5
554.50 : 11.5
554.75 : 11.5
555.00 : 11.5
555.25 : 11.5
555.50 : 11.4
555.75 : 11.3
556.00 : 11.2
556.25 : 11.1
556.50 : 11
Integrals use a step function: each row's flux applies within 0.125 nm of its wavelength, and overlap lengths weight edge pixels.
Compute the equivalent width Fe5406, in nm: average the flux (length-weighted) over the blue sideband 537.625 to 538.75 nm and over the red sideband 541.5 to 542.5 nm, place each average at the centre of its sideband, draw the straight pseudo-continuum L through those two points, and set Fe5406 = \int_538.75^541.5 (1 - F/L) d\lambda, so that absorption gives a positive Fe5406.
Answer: 0.11 nm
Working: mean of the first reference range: 11.3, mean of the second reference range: 11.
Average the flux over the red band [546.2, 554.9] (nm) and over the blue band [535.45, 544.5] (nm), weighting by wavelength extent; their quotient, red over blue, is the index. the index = 1.02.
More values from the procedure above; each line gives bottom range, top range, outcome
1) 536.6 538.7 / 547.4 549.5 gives 1.01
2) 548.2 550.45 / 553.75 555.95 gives 1.03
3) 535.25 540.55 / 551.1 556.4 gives 1.03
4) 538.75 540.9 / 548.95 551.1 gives 1.04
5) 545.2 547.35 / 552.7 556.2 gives 1.02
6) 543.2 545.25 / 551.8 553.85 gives 1.02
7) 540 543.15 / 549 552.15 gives 1.03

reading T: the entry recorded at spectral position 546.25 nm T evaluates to 11.1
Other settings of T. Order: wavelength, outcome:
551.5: 11.2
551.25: 11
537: 10.6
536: 11.5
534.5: 11.1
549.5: 11.2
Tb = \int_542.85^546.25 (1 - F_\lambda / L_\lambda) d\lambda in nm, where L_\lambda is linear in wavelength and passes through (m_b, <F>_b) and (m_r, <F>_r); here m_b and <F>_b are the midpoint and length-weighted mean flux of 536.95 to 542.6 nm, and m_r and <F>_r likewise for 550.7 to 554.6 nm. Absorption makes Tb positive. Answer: 0.00 nm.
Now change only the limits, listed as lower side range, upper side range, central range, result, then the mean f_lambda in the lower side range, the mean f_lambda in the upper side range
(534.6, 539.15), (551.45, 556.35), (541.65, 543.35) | 0.05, 11.2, 11.3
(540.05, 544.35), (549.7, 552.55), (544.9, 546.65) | -0.02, 10.8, 11.1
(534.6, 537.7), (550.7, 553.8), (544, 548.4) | 0.04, 11.1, 11.2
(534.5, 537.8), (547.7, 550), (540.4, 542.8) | 0.07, 11.1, 11.1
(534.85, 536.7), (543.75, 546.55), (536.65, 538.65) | 0.04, 11.3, 11.1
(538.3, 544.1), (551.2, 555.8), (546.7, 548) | 0.01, 10.9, 11.3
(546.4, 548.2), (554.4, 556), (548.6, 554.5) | 0.03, 11.1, 11.4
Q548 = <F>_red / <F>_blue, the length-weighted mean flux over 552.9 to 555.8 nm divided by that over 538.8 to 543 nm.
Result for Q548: 1.06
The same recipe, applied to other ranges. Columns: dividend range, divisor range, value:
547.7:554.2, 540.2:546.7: 1.02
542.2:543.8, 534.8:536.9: 0.97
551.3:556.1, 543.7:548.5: 1.02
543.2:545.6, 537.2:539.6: 0.99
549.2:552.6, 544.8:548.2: 1.01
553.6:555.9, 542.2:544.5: 1.05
